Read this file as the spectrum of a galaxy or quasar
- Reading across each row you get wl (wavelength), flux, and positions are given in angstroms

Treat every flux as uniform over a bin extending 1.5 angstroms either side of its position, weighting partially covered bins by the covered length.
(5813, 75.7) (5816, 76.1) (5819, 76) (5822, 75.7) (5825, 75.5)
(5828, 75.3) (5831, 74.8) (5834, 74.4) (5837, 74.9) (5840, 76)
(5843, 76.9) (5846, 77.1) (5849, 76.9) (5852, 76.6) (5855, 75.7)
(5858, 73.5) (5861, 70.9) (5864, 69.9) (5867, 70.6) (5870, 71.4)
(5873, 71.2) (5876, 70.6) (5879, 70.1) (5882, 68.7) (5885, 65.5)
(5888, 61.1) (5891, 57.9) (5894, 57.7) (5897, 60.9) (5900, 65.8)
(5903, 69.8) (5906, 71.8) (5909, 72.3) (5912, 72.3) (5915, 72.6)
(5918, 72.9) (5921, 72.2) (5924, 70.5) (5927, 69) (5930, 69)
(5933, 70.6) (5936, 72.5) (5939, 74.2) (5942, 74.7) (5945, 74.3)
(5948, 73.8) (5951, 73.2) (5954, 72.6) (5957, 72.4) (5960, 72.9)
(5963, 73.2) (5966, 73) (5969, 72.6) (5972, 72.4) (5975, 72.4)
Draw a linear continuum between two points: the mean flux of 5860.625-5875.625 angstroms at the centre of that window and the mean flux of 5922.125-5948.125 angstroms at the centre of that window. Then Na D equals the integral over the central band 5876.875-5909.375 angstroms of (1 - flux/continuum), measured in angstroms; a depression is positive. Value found 2.6 angstroms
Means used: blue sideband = 70.8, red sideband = 72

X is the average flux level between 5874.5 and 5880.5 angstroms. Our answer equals 70.3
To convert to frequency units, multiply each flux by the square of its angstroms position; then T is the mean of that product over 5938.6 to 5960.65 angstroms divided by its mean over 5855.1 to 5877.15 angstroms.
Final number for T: 1.06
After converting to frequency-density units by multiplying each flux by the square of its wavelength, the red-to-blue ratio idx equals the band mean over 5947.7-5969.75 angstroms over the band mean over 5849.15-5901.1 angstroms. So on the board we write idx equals 1.1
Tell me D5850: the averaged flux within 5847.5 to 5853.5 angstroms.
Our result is 76.8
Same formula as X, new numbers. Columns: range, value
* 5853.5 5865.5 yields 72.5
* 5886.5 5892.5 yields 59.5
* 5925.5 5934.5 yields 69.5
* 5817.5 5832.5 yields 75.5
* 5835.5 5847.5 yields 76.2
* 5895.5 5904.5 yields 65.5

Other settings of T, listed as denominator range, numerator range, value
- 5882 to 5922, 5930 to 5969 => 1.10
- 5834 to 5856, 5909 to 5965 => 0.98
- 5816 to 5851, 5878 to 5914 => 0.89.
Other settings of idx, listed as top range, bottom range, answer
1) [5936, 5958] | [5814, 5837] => 1.02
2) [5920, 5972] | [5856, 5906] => 1.10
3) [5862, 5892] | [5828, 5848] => 0.91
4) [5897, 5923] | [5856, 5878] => 1.01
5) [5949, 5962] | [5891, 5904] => 1.19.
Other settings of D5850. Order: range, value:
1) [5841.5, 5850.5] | 77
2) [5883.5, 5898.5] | 60.6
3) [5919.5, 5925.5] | 71.4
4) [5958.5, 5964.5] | 73.1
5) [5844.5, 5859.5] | 76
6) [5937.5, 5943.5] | 74.5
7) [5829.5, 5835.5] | 74.6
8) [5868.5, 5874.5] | 71.3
